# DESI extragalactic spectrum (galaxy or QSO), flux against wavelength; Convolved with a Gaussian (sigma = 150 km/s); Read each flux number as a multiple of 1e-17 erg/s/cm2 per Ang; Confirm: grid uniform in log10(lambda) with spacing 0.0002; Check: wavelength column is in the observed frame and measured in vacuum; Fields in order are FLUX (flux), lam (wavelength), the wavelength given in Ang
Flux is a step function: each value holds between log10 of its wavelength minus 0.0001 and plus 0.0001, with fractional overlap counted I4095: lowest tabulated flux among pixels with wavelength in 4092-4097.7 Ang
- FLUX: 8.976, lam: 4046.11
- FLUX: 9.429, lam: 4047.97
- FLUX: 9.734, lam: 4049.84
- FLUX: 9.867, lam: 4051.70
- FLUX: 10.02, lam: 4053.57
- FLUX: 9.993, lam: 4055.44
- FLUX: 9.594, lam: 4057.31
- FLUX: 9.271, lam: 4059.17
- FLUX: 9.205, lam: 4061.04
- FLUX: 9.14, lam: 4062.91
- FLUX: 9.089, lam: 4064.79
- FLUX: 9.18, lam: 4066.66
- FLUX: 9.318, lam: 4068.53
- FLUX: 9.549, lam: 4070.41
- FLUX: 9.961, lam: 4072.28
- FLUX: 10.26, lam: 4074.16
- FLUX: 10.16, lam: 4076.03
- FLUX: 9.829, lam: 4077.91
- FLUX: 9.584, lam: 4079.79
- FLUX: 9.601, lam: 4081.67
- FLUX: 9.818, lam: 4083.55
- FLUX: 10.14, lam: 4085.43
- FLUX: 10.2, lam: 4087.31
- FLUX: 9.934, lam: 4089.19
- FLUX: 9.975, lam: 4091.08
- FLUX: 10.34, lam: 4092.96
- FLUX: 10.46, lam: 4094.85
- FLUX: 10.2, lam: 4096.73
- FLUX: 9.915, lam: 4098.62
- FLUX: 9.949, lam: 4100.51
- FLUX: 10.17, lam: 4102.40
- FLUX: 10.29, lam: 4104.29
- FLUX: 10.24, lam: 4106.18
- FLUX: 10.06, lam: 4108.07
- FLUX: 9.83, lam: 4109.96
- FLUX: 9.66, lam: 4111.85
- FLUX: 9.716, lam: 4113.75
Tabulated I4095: 10.2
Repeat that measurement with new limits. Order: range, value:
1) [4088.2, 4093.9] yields 9.934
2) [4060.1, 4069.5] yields 9.089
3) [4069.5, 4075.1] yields 9.549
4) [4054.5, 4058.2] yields 9.594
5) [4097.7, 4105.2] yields 9.915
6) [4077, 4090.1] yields 9.584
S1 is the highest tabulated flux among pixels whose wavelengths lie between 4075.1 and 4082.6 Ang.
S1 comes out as 10.16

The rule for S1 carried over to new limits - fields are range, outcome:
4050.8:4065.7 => 10.02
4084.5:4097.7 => 10.46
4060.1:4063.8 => 9.205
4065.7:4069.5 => 9.318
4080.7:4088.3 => 10.2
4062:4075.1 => 10.26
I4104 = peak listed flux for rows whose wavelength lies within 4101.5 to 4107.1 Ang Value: 10.29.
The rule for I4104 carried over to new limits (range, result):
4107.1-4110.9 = 10.06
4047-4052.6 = 9.867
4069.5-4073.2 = 9.961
